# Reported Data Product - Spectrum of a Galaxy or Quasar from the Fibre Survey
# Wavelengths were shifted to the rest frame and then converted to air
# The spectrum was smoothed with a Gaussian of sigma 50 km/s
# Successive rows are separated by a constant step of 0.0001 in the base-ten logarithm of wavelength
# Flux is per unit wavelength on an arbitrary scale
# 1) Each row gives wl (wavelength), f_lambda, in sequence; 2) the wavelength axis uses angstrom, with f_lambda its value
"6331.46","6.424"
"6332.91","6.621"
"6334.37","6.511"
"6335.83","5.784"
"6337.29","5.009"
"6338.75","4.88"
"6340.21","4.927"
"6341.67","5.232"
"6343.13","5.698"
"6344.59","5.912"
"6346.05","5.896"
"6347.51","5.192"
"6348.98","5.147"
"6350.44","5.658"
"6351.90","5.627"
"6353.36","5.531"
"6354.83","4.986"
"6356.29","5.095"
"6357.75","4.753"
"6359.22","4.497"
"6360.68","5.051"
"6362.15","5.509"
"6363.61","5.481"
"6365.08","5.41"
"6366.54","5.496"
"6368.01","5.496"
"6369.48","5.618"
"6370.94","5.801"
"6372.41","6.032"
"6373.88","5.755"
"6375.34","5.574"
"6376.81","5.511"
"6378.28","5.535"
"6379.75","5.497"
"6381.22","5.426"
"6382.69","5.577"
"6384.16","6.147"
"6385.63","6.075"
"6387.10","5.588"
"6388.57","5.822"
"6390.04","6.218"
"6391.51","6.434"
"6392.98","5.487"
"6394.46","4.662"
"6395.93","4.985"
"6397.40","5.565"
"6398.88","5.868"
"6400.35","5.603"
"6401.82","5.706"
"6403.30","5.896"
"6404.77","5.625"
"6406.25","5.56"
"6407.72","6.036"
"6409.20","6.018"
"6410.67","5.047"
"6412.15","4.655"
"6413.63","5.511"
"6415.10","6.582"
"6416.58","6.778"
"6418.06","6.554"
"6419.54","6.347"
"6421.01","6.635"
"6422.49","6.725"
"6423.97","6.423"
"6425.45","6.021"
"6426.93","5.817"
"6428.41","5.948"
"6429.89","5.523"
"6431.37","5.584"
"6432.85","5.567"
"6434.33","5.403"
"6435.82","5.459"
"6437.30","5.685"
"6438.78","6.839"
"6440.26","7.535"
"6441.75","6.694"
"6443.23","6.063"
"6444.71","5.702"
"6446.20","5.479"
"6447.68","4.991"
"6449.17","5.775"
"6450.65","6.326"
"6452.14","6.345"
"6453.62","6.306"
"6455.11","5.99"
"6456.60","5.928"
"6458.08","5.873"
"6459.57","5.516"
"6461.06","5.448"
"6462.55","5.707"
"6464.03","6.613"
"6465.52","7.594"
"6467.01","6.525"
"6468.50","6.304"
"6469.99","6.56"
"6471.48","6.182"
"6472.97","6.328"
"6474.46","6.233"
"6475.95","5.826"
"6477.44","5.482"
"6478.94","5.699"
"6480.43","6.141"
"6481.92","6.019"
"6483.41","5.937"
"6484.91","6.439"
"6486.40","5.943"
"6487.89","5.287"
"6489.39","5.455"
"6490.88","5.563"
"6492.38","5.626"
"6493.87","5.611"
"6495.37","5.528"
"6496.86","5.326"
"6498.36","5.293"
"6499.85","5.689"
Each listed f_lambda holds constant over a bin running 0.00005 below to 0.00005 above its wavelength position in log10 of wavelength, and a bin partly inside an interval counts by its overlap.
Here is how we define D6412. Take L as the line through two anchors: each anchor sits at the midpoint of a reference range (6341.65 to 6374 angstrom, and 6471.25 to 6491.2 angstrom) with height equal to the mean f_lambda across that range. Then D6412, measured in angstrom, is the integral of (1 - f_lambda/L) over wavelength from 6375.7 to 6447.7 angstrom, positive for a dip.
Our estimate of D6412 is -2.8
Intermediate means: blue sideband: 5.43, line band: 5.85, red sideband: 5.89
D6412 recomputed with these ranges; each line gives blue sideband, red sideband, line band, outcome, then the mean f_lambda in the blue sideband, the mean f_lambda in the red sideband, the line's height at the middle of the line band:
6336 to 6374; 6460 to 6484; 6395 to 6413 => 0.5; 5.37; 6.16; 5.7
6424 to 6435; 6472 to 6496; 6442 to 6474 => -1.7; 5.74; 5.82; 5.79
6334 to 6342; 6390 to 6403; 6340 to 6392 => -0.7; 5.35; 5.59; 5.46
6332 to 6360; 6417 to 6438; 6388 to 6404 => 0.3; 5.43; 5.99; 5.77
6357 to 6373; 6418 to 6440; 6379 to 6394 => -0.5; 5.37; 6.05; 5.6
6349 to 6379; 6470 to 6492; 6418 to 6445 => -2.0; 5.42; 5.91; 5.7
